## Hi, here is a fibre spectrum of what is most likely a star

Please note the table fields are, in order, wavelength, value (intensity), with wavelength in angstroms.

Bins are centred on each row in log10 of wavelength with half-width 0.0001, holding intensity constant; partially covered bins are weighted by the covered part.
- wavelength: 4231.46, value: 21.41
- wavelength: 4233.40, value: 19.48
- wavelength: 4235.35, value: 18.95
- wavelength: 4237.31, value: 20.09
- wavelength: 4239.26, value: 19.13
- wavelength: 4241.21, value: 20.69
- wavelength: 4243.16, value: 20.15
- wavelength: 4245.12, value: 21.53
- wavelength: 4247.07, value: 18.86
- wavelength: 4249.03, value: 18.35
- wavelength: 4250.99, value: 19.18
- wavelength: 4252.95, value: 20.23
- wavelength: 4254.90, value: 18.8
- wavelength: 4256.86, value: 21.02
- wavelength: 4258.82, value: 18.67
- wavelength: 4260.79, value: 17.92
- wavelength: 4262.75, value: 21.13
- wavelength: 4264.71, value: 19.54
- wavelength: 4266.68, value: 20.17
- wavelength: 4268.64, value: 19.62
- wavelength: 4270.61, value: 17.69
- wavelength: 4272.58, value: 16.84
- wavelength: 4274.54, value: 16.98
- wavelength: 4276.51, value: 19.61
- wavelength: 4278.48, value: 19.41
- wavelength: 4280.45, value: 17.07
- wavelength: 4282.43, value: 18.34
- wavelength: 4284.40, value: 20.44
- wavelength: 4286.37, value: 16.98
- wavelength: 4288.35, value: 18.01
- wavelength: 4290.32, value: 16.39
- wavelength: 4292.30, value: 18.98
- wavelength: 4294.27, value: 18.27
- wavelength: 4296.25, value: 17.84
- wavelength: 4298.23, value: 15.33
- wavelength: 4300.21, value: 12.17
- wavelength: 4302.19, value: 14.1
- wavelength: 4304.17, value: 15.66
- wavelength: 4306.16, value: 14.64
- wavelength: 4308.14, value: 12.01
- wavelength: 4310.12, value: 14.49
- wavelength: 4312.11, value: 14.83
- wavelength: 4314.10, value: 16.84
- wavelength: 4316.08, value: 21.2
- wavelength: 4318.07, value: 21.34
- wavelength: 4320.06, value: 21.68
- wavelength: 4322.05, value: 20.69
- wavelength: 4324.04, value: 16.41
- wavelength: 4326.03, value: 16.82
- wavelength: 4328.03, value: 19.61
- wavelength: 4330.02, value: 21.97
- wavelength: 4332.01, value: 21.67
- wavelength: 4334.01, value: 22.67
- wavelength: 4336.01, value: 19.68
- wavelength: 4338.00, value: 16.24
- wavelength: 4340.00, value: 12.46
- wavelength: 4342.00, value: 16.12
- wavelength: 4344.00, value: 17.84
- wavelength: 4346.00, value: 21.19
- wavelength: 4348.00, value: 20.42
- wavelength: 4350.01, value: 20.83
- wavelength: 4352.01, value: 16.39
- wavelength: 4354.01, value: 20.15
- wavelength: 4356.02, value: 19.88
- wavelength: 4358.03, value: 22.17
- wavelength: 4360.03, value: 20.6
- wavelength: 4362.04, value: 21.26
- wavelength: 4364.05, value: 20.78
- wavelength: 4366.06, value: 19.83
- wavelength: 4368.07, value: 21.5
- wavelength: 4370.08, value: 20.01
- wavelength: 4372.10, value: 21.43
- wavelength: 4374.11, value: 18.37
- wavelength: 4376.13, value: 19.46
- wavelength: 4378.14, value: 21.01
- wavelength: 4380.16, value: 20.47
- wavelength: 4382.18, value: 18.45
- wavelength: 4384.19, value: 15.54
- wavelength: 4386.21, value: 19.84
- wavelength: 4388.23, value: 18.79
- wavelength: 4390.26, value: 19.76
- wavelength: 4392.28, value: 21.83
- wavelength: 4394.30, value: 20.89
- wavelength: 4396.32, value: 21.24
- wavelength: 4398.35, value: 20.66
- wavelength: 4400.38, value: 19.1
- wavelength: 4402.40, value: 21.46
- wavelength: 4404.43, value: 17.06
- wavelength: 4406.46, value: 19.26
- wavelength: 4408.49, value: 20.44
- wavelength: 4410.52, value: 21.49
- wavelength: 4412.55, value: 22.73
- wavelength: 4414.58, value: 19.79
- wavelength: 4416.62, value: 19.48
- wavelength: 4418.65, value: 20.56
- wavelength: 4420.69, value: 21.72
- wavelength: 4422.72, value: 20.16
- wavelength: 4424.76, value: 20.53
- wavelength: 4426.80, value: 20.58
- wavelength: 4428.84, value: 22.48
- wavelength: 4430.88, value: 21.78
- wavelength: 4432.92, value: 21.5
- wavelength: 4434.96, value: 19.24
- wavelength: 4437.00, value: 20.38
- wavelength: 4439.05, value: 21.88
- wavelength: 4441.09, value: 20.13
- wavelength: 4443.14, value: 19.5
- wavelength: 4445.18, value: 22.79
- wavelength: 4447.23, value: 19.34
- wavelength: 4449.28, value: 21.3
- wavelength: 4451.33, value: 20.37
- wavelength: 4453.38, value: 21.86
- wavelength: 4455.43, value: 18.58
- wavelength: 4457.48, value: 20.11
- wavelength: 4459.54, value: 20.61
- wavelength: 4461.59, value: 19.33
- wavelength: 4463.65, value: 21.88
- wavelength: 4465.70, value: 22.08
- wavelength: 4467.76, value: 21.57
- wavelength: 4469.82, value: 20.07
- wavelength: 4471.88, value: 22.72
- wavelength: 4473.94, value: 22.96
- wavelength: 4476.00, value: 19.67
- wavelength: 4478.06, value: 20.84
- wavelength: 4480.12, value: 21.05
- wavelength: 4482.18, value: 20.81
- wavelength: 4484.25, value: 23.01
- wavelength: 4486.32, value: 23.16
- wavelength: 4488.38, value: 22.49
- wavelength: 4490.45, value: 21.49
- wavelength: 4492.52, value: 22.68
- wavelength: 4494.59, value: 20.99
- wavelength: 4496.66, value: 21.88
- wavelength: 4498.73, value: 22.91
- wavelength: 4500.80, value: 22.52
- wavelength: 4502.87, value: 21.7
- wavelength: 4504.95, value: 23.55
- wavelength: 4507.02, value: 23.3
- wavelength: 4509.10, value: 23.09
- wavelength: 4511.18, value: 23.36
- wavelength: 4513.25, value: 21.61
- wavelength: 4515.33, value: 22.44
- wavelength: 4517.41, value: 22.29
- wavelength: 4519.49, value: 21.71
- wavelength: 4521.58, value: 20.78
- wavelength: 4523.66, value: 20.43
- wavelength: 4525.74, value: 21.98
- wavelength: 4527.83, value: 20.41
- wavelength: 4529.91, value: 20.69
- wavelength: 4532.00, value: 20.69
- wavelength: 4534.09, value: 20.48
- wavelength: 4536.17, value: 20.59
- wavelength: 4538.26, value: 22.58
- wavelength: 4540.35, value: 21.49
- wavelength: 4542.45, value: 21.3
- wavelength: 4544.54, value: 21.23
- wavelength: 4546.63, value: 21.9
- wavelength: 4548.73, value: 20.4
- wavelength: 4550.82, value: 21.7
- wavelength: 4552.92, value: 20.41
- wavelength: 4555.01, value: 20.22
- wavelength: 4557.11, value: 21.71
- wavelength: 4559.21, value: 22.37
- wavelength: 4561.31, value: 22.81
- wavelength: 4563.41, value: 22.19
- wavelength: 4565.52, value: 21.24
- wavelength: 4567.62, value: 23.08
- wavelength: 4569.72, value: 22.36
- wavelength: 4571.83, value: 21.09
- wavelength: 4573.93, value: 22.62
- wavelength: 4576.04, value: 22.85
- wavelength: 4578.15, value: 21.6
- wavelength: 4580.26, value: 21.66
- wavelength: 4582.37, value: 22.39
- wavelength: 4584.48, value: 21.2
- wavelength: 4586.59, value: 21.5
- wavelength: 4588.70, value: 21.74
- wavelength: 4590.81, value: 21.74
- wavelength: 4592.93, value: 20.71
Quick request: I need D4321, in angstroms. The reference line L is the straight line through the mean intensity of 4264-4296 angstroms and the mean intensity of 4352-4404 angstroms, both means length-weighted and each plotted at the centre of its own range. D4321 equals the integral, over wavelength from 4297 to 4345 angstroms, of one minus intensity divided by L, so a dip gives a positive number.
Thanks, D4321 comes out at 4.4 angstroms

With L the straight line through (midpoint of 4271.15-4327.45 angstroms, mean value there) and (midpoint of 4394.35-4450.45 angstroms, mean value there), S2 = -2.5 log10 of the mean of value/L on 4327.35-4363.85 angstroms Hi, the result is -0.06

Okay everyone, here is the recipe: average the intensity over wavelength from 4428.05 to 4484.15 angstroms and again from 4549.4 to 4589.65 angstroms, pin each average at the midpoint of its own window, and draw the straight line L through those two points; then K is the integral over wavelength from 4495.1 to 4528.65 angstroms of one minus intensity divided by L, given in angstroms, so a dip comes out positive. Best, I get -1.2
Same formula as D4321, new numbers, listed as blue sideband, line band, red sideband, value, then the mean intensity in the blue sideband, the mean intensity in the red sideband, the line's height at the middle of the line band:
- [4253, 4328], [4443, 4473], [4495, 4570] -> -0.5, 17.8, 21.7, 20.5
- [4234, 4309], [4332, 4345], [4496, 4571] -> 0.9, 18.2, 21.8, 19.1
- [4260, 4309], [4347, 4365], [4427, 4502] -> -1.3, 17.4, 21.3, 18.9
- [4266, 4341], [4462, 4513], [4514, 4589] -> -3.6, 17.8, 21.6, 20.6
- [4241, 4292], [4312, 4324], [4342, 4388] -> -0.1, 19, 19.8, 19.4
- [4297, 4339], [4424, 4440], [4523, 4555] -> -1.4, 17.6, 21.1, 19.4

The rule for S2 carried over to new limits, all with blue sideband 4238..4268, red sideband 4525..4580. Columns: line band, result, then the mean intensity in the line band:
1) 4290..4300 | 0.17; 17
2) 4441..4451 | 0.01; 20.6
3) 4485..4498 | -0.05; 22.2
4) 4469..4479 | -0.01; 21.3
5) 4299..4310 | 0.40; 13.8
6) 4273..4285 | 0.08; 18.5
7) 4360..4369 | -0.02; 20.8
